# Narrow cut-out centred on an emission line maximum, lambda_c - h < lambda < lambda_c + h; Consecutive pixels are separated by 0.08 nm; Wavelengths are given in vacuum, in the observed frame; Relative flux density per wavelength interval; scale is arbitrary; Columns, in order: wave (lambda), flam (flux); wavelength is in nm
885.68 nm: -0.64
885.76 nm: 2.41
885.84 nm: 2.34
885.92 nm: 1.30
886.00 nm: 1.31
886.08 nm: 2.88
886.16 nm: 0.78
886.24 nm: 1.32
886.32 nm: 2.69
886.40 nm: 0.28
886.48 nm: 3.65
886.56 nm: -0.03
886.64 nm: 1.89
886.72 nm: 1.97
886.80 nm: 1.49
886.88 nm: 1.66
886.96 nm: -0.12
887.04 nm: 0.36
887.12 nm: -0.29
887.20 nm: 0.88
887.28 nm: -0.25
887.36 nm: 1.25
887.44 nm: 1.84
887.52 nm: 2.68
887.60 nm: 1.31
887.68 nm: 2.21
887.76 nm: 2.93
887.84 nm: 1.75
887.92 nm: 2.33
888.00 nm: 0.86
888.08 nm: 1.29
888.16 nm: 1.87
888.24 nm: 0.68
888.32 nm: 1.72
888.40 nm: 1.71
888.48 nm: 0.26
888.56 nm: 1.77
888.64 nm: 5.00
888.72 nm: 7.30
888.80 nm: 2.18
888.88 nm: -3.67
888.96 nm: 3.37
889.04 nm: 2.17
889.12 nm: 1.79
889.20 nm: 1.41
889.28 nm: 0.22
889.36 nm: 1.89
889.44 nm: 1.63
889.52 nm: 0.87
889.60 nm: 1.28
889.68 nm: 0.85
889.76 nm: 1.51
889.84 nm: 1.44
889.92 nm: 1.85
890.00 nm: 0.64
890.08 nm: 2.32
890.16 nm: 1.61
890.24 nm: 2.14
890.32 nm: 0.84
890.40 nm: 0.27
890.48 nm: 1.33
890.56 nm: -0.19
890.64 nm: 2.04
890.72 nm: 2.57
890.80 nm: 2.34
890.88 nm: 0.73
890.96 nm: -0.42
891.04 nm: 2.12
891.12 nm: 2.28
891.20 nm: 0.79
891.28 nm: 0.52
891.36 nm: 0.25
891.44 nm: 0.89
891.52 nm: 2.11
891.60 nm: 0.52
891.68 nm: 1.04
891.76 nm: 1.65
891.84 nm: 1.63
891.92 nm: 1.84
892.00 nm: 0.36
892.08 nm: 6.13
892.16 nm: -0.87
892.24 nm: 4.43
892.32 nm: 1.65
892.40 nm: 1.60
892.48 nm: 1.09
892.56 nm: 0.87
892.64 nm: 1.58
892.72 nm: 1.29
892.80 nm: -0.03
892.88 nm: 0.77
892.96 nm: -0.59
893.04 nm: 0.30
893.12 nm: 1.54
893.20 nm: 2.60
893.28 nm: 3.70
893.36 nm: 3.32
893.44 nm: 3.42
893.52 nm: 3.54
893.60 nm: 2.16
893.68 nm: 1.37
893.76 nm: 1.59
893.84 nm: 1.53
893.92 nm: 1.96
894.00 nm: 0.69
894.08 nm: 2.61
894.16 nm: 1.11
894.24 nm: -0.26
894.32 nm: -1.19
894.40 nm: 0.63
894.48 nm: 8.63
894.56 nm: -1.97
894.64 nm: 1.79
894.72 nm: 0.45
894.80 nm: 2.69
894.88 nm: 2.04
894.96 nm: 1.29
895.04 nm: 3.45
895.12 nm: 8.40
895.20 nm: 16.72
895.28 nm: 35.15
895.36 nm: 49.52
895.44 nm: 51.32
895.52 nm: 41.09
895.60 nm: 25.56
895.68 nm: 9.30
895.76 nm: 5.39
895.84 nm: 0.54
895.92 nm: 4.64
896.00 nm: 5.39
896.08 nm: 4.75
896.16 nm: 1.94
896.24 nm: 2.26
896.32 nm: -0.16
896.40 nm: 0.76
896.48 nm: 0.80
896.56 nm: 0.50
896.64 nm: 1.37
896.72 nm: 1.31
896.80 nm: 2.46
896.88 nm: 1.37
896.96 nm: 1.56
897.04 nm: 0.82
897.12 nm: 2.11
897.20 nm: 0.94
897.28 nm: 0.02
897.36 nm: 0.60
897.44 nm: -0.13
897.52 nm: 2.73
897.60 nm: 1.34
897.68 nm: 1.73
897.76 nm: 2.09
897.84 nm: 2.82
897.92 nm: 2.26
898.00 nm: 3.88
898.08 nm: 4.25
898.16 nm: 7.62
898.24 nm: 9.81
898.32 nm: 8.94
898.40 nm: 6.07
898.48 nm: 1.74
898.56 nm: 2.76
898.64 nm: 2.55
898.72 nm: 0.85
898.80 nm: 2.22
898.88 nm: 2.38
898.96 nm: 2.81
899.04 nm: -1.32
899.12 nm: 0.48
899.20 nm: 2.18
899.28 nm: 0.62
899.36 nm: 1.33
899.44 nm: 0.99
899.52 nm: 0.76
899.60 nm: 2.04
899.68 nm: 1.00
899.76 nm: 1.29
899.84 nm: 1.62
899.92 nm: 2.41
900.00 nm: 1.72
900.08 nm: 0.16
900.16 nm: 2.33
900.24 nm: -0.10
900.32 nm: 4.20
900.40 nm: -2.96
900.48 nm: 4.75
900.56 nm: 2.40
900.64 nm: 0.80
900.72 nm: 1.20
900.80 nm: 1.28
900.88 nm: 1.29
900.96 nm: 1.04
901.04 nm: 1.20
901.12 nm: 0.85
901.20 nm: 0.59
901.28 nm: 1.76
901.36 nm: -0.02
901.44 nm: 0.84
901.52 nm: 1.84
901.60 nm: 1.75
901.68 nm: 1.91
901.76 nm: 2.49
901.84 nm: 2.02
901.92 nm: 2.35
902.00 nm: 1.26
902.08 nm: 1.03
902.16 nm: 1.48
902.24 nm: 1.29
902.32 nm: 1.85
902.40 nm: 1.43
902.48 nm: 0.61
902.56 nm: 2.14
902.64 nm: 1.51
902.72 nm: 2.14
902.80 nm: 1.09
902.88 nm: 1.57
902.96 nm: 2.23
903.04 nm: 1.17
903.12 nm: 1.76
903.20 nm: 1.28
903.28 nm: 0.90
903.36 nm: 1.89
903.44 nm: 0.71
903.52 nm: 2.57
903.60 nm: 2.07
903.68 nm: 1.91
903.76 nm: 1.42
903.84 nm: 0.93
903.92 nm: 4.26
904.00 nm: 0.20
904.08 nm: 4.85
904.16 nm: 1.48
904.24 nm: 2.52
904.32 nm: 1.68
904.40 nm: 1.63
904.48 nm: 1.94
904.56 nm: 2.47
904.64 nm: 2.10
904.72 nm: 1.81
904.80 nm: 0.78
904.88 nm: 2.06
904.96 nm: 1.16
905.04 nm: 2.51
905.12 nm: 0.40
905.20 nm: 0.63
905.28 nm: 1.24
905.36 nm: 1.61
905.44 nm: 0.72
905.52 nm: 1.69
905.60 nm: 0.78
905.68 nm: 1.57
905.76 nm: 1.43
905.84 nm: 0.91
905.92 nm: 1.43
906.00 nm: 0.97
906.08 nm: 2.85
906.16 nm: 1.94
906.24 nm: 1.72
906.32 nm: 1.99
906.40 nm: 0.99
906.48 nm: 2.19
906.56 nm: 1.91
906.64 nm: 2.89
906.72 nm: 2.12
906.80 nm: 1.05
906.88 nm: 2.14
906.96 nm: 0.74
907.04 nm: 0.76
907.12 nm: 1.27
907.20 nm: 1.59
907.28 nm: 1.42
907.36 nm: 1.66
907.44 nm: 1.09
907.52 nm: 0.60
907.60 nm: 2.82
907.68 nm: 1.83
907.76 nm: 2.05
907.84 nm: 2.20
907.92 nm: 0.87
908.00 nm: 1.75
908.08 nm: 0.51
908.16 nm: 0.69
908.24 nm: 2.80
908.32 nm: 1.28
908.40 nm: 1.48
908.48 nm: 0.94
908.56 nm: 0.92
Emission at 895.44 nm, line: H-alpha 6563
